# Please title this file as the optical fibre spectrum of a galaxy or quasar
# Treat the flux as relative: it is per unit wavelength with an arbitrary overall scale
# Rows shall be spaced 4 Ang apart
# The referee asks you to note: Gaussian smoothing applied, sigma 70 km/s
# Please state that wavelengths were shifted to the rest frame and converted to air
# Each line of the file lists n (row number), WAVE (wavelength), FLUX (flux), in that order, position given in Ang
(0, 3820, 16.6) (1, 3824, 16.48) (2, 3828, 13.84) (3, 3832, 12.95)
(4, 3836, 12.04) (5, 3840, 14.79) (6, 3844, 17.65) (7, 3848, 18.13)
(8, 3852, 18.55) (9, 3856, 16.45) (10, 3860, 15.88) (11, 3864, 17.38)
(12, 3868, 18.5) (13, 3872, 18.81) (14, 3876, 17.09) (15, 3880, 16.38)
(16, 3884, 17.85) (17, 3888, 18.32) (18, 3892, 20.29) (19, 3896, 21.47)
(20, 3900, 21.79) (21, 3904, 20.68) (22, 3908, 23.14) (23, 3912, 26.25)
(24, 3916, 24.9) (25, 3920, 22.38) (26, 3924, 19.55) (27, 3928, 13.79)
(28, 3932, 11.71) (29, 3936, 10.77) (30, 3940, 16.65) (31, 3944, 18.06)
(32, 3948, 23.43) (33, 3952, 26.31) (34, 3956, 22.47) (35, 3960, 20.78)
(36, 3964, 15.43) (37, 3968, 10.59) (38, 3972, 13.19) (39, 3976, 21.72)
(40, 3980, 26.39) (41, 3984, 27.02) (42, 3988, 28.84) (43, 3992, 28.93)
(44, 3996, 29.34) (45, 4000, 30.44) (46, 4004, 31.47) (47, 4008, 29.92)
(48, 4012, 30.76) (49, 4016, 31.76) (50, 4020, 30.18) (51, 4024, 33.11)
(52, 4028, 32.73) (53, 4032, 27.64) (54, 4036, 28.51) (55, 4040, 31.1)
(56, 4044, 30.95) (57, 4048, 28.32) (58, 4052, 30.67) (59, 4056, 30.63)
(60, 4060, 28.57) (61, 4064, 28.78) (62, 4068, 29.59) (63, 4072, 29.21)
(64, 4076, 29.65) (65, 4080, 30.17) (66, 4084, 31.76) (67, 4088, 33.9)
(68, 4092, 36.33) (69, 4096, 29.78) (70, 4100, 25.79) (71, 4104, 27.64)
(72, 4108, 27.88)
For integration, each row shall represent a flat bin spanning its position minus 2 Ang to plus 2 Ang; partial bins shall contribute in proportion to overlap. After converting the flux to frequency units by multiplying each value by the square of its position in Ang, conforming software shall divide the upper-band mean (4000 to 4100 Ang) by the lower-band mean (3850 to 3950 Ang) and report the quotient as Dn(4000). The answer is 1.75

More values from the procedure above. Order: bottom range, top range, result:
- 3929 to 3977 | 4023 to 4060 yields 1.81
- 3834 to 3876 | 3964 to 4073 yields 1.80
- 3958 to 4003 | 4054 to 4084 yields 1.34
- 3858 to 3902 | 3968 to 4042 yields 1.61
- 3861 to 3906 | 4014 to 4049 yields 1.74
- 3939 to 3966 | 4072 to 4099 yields 1.64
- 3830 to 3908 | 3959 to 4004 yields 1.39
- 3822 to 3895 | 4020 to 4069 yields 1.96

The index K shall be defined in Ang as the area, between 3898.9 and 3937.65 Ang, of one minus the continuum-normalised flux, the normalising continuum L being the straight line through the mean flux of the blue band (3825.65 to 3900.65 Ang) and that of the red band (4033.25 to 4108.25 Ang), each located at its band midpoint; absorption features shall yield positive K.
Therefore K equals 1.7 Ang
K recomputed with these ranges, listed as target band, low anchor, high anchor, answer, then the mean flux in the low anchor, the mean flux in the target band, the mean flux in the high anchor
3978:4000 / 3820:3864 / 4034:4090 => -2.5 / 15.8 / 28.3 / 30.1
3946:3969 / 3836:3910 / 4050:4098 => 3.2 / 18.3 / 20.2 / 30.8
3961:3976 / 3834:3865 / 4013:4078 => 6.0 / 16.3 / 14.7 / 30.1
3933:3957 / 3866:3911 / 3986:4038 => 5.3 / 19.6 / 19.2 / 30.3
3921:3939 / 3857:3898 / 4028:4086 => 5.8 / 18.2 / 14.6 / 29.8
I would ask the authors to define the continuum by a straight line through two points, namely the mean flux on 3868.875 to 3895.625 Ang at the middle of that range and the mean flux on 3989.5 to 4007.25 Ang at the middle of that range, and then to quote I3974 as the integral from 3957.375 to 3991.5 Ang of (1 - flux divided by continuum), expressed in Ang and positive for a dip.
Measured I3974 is 8.5 Ang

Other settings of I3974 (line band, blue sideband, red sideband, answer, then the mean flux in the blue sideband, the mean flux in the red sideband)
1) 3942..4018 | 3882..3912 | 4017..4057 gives 6.1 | 20.9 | 30.4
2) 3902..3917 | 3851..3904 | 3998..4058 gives -1.9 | 18.4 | 30.5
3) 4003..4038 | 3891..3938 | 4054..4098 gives -4.8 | 19.7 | 30.8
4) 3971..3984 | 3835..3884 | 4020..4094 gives 1.6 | 16.9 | 30.6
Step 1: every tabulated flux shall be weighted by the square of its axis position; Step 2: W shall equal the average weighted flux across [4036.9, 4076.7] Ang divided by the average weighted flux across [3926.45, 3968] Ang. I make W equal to 1.78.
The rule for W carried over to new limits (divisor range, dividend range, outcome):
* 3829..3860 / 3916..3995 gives 1.36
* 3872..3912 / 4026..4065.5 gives 1.61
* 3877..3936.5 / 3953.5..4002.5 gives 1.23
